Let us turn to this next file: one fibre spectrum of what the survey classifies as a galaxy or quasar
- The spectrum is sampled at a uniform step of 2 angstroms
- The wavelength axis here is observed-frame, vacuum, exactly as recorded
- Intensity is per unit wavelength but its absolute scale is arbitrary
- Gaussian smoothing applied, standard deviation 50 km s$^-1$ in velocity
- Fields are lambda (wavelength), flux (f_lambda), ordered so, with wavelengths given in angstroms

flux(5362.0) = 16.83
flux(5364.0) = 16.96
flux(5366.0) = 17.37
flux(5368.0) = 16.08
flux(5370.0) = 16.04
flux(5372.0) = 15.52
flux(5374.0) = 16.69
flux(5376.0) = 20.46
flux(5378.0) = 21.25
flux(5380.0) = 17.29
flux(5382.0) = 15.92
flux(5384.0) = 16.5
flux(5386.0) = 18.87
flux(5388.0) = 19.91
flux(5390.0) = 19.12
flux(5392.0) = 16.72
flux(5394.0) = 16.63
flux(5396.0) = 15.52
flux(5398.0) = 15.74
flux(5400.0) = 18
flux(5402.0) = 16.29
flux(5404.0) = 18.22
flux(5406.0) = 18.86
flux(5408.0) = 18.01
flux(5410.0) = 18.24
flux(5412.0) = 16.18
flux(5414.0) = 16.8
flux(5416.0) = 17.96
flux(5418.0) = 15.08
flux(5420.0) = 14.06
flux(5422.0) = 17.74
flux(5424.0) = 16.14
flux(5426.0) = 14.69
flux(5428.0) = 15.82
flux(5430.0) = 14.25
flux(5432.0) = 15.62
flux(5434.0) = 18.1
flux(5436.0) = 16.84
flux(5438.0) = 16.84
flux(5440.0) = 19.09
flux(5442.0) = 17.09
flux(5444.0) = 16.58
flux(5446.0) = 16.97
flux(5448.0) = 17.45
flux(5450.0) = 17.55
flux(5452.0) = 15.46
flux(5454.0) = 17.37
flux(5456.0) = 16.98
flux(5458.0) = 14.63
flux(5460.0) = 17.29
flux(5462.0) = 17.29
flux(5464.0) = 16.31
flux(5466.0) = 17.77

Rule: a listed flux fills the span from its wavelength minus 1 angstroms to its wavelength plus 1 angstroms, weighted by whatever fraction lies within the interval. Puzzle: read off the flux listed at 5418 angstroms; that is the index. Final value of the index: 15.08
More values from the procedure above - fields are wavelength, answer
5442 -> 17.09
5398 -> 15.74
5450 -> 17.55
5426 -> 14.69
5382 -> 15.92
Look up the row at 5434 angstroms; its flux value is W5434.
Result 18.1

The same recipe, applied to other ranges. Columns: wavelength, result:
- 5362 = 16.83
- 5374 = 16.69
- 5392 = 16.72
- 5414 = 16.8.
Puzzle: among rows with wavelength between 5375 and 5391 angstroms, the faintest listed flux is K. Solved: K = 15.92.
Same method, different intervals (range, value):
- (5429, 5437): 14.25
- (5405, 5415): 16.18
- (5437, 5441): 16.84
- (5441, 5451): 16.58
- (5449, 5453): 15.46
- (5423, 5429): 14.69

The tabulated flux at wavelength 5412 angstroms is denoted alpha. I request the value 16.18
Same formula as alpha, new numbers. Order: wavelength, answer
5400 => 18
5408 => 18.01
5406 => 18.86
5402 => 16.29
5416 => 17.96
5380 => 17.29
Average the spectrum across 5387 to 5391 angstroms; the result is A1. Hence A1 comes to 19.5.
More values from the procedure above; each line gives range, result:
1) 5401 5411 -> 17.9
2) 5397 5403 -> 16.7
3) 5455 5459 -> 15.8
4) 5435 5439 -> 16.8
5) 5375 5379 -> 20.9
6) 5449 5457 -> 16.8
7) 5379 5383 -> 16.6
